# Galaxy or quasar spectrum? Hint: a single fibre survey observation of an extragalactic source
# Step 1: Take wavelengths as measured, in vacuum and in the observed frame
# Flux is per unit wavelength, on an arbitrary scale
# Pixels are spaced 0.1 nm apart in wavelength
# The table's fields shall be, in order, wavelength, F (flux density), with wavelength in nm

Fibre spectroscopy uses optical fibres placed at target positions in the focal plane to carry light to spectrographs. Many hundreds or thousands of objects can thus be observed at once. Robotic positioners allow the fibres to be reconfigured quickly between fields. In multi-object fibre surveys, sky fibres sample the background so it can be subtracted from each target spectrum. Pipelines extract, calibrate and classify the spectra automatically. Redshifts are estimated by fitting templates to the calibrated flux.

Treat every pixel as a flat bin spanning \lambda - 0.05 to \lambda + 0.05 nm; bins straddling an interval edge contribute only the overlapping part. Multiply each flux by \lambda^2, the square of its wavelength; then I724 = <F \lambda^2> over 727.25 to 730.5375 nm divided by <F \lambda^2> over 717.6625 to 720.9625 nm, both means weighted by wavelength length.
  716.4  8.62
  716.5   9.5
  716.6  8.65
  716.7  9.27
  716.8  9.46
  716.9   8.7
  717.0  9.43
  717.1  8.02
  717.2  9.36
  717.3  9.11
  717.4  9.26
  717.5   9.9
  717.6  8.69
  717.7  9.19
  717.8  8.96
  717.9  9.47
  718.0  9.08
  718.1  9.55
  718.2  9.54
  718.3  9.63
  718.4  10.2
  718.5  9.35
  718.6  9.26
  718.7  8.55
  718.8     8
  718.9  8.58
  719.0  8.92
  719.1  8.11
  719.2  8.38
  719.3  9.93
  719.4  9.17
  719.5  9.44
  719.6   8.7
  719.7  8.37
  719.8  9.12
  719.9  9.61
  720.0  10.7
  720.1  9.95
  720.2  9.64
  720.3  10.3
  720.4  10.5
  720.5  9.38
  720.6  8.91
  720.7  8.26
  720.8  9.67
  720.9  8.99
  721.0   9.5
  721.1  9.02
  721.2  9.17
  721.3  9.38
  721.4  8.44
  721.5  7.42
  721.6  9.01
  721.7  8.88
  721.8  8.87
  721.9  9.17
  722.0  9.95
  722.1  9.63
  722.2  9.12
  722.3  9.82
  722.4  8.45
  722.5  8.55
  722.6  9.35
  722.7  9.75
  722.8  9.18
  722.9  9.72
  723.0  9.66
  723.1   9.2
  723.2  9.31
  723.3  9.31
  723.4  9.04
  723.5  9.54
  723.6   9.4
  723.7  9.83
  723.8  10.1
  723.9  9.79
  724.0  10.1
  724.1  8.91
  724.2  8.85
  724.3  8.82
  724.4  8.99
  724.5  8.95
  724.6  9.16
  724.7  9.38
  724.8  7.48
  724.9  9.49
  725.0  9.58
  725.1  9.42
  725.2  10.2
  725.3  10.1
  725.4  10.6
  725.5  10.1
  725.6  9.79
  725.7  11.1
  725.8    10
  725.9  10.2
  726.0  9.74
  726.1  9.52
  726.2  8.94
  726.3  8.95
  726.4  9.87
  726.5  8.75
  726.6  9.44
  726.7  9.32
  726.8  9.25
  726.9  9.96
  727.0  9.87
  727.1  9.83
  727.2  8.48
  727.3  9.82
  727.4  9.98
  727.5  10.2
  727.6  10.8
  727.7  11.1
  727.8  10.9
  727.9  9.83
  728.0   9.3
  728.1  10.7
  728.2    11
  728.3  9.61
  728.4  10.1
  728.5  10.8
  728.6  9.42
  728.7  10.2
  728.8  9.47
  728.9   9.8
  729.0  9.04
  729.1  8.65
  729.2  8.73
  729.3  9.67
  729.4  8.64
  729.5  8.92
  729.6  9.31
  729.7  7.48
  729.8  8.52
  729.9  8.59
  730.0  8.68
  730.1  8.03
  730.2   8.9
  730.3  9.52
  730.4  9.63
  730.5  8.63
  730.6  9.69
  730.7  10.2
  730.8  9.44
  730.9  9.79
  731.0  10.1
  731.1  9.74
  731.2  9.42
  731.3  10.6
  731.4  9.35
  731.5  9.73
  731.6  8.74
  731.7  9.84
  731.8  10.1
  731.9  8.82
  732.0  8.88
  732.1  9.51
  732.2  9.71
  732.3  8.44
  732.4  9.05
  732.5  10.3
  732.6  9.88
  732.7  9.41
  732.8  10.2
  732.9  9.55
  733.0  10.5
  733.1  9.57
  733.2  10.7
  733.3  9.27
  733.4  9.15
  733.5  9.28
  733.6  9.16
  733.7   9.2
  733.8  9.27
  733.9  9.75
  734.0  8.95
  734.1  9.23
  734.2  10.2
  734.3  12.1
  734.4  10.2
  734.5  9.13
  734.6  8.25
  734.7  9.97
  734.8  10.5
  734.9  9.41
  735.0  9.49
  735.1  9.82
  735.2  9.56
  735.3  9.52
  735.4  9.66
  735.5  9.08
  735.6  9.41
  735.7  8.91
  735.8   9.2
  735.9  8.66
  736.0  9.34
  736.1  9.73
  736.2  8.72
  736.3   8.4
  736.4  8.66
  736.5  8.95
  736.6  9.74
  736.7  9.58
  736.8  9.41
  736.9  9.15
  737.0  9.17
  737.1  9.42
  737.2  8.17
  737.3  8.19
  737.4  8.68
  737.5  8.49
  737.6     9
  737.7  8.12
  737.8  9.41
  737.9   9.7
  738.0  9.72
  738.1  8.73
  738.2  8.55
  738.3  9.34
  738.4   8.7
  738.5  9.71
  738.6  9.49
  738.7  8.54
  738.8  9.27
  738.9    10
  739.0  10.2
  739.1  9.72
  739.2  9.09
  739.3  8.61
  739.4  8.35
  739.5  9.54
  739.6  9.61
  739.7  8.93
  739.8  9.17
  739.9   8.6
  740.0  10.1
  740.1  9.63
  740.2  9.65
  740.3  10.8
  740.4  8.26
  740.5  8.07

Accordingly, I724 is 1.1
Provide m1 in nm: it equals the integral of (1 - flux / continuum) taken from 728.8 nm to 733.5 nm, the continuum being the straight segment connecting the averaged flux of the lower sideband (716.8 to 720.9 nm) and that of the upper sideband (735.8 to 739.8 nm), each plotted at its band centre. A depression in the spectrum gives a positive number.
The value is -0.11 nm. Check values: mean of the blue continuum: 9.22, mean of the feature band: 9.36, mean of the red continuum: 9.1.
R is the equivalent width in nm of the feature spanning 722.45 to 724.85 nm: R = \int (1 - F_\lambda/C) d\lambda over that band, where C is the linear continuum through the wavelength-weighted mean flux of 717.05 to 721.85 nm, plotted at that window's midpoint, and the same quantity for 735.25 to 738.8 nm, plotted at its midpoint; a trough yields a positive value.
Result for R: -0.03 nm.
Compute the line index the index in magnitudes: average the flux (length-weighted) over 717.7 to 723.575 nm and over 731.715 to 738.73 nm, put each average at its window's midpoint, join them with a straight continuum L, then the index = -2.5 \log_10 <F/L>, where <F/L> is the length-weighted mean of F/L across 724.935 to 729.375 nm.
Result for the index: -0.061 mag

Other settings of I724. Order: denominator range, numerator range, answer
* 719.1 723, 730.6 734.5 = 1.08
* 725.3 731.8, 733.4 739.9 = 0.99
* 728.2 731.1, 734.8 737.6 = 1.00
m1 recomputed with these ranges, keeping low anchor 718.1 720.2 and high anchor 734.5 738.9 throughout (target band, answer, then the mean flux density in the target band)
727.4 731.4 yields -0.17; 9.57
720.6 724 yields -0.02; 9.23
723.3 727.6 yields -0.17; 9.56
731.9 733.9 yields -0.08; 9.52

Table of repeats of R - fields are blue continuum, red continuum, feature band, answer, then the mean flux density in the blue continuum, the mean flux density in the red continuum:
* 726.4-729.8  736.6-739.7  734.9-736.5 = 0.01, 9.63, 9.13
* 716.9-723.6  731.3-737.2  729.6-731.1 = 0.04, 9.2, 9.46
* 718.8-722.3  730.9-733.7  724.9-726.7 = -0.08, 9.17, 9.59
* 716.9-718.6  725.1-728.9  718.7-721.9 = 0.12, 9.28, 9.92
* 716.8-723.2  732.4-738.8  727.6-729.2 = -0.12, 9.2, 9.35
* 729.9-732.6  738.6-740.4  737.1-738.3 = 0.07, 9.41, 9.37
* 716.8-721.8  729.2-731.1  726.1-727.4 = -0.04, 9.16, 9.1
